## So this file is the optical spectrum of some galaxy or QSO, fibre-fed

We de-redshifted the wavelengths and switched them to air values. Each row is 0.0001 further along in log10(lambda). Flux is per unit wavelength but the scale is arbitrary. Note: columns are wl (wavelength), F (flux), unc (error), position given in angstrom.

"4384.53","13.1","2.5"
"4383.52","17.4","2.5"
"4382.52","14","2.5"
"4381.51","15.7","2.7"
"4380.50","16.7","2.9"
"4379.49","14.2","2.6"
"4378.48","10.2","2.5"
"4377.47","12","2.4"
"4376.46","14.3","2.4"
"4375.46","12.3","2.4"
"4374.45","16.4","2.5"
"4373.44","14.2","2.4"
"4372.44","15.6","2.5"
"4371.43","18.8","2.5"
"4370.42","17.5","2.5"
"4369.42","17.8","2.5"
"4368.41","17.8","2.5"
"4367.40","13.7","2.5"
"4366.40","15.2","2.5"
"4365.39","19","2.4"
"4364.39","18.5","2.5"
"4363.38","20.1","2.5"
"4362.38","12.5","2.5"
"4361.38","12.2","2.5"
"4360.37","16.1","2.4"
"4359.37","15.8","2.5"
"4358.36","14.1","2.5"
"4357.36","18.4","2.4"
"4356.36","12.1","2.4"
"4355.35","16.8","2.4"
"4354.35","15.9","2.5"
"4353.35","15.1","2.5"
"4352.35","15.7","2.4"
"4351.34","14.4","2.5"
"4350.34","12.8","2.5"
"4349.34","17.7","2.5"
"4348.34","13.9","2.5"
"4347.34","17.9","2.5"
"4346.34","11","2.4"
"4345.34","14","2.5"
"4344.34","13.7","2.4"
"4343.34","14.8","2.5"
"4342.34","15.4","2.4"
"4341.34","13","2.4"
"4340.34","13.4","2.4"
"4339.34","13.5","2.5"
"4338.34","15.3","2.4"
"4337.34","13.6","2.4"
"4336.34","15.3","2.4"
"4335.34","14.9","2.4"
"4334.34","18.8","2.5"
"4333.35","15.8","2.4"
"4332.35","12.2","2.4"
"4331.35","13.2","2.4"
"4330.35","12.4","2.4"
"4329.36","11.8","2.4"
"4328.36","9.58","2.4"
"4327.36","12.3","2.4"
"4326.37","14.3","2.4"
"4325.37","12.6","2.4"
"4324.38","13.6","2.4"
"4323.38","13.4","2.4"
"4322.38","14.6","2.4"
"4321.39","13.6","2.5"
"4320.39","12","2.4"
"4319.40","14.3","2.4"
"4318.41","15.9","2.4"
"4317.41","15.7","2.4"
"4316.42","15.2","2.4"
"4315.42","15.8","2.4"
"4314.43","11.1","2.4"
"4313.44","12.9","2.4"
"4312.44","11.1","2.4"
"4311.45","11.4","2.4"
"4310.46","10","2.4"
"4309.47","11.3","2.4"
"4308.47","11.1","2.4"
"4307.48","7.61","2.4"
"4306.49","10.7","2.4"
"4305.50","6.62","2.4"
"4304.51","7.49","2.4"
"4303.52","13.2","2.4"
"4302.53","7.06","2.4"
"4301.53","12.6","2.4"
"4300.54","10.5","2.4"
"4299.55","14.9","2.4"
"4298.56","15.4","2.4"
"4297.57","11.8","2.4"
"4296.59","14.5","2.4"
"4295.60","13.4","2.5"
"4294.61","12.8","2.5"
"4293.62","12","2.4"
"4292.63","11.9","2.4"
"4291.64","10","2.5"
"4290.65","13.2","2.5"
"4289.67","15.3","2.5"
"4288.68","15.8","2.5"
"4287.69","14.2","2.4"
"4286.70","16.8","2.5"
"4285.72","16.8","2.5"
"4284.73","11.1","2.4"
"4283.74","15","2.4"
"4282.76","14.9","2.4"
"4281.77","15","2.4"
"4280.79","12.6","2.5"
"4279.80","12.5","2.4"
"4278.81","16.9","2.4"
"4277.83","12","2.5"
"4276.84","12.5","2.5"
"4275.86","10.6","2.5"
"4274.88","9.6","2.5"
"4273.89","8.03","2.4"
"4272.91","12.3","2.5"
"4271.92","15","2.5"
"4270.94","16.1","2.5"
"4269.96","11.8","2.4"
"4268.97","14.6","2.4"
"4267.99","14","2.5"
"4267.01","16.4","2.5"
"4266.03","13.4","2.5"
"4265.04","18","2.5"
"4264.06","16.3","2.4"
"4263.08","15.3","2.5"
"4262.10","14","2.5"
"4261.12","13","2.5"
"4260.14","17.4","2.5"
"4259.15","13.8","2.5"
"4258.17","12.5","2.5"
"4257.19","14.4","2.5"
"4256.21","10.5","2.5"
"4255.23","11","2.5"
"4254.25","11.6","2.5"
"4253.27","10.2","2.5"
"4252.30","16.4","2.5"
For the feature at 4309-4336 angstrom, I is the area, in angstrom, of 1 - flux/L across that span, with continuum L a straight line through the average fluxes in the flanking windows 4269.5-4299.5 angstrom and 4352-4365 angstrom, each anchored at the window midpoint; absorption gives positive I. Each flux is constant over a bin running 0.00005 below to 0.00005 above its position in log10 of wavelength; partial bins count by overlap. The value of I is 2.3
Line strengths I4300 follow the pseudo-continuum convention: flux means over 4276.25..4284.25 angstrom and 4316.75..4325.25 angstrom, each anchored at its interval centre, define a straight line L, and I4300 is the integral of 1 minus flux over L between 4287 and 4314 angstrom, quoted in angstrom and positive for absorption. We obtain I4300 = 4.14 angstrom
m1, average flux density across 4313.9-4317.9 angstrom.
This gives 14.5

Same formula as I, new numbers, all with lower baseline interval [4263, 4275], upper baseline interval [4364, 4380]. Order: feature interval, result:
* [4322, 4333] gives 1.5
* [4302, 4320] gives 3.7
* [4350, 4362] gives 0.2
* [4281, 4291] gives -0.4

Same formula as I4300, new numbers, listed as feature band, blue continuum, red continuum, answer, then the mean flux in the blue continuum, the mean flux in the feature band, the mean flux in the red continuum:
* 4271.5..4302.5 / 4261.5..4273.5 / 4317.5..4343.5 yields 2.8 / 14.7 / 13.1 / 13.8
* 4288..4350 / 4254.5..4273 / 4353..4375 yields 8.8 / 14.2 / 13.1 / 16.1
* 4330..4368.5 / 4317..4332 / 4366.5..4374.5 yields -0.1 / 13.3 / 15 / 16.4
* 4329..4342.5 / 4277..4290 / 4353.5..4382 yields 0.8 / 14.5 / 14.2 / 15.5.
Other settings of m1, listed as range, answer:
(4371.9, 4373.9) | 15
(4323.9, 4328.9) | 12.5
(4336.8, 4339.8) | 14.1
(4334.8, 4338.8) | 14.8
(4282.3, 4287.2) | 14.9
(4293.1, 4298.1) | 12.9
